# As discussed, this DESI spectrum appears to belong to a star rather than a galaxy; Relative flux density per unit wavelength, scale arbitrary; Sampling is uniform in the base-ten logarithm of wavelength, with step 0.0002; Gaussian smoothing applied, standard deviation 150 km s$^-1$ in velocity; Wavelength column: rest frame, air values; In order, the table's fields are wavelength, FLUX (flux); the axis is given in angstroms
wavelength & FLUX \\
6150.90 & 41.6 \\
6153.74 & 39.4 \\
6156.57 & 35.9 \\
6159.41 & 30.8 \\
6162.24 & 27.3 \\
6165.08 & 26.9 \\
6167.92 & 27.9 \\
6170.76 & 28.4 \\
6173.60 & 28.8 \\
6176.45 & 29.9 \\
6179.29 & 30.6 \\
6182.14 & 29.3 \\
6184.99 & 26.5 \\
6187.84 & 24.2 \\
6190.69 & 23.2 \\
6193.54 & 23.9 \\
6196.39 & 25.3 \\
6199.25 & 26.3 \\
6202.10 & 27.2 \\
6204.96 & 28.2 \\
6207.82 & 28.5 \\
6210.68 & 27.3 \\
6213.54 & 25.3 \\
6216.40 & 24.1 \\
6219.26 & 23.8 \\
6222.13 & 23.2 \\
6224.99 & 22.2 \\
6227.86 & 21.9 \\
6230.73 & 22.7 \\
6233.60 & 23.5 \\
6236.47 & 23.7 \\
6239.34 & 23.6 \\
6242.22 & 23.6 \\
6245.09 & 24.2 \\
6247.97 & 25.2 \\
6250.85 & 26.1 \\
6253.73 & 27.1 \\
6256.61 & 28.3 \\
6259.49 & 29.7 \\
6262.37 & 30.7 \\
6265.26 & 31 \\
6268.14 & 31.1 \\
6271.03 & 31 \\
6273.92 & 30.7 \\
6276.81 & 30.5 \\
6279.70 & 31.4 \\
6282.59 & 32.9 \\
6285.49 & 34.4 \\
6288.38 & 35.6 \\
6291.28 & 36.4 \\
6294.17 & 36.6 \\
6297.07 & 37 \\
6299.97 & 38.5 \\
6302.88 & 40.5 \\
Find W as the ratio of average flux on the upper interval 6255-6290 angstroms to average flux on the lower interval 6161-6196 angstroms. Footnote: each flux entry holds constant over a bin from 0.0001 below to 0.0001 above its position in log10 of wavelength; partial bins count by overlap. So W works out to 1.2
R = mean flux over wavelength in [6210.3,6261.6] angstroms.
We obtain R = 24.8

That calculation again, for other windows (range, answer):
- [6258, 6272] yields 30.7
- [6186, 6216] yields 25.9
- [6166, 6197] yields 27.1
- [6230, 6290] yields 28.5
